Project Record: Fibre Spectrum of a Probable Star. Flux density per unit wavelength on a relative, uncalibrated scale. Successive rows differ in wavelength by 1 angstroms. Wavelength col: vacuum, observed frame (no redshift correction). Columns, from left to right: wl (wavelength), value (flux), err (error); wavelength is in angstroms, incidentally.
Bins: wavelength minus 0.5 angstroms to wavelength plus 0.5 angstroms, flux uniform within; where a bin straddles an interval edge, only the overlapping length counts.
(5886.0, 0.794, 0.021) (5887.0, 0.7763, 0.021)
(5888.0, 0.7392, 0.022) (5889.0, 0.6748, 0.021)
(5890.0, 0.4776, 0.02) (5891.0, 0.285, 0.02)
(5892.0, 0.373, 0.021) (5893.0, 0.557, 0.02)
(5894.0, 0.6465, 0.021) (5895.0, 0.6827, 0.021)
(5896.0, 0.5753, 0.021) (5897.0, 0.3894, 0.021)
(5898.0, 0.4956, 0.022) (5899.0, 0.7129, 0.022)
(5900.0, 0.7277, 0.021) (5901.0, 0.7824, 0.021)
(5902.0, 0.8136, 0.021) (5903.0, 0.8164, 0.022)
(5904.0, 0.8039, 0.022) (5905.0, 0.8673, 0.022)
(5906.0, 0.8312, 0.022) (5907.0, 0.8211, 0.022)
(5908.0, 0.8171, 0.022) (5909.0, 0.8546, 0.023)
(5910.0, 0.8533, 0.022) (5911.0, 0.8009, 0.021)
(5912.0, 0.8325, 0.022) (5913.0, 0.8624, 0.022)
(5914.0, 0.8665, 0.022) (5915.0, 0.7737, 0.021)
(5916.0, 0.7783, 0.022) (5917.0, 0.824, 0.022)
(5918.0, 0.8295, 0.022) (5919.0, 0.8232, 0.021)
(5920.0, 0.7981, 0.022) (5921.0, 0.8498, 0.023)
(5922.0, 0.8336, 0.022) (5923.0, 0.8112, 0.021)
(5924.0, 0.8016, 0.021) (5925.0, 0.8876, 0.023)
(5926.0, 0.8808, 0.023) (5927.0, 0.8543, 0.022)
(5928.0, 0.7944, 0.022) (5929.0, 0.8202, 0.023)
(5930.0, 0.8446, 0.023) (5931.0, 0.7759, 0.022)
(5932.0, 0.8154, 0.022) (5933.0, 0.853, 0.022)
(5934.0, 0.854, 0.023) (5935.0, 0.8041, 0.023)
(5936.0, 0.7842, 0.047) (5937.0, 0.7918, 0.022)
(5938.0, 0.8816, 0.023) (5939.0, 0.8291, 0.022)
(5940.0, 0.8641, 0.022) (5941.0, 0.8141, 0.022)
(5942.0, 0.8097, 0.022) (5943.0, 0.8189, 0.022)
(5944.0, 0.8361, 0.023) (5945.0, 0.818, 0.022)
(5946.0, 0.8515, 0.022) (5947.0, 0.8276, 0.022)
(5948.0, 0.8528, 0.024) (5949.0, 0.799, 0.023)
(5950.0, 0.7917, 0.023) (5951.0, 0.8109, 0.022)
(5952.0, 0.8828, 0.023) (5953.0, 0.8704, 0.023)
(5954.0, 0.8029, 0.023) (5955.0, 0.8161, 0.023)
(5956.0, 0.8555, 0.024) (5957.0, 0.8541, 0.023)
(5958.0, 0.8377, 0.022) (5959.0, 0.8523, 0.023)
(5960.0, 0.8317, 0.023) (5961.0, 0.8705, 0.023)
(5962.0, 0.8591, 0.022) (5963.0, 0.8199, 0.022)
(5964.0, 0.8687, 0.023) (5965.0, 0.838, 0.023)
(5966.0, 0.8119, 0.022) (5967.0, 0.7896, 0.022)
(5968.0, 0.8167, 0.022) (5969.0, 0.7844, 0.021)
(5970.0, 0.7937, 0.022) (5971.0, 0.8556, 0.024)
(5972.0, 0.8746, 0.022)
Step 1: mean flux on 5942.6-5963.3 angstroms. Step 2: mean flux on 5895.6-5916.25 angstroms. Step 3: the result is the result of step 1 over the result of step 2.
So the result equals 1.09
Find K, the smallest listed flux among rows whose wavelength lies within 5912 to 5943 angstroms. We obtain 0.7737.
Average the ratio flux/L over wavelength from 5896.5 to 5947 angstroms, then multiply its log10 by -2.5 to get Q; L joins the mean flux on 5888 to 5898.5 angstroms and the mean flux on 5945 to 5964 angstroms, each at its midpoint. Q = -0.21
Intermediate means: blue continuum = 0.526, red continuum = 0.838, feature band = 0.807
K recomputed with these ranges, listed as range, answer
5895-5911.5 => 0.3894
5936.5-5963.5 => 0.7917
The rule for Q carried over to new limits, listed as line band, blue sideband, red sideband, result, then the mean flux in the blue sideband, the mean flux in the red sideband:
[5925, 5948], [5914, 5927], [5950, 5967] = 0.00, 0.827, 0.84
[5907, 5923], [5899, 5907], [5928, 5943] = -0.02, 0.801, 0.823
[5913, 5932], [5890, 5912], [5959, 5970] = -0.12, 0.689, 0.829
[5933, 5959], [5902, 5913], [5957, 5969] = 0.00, 0.831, 0.835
